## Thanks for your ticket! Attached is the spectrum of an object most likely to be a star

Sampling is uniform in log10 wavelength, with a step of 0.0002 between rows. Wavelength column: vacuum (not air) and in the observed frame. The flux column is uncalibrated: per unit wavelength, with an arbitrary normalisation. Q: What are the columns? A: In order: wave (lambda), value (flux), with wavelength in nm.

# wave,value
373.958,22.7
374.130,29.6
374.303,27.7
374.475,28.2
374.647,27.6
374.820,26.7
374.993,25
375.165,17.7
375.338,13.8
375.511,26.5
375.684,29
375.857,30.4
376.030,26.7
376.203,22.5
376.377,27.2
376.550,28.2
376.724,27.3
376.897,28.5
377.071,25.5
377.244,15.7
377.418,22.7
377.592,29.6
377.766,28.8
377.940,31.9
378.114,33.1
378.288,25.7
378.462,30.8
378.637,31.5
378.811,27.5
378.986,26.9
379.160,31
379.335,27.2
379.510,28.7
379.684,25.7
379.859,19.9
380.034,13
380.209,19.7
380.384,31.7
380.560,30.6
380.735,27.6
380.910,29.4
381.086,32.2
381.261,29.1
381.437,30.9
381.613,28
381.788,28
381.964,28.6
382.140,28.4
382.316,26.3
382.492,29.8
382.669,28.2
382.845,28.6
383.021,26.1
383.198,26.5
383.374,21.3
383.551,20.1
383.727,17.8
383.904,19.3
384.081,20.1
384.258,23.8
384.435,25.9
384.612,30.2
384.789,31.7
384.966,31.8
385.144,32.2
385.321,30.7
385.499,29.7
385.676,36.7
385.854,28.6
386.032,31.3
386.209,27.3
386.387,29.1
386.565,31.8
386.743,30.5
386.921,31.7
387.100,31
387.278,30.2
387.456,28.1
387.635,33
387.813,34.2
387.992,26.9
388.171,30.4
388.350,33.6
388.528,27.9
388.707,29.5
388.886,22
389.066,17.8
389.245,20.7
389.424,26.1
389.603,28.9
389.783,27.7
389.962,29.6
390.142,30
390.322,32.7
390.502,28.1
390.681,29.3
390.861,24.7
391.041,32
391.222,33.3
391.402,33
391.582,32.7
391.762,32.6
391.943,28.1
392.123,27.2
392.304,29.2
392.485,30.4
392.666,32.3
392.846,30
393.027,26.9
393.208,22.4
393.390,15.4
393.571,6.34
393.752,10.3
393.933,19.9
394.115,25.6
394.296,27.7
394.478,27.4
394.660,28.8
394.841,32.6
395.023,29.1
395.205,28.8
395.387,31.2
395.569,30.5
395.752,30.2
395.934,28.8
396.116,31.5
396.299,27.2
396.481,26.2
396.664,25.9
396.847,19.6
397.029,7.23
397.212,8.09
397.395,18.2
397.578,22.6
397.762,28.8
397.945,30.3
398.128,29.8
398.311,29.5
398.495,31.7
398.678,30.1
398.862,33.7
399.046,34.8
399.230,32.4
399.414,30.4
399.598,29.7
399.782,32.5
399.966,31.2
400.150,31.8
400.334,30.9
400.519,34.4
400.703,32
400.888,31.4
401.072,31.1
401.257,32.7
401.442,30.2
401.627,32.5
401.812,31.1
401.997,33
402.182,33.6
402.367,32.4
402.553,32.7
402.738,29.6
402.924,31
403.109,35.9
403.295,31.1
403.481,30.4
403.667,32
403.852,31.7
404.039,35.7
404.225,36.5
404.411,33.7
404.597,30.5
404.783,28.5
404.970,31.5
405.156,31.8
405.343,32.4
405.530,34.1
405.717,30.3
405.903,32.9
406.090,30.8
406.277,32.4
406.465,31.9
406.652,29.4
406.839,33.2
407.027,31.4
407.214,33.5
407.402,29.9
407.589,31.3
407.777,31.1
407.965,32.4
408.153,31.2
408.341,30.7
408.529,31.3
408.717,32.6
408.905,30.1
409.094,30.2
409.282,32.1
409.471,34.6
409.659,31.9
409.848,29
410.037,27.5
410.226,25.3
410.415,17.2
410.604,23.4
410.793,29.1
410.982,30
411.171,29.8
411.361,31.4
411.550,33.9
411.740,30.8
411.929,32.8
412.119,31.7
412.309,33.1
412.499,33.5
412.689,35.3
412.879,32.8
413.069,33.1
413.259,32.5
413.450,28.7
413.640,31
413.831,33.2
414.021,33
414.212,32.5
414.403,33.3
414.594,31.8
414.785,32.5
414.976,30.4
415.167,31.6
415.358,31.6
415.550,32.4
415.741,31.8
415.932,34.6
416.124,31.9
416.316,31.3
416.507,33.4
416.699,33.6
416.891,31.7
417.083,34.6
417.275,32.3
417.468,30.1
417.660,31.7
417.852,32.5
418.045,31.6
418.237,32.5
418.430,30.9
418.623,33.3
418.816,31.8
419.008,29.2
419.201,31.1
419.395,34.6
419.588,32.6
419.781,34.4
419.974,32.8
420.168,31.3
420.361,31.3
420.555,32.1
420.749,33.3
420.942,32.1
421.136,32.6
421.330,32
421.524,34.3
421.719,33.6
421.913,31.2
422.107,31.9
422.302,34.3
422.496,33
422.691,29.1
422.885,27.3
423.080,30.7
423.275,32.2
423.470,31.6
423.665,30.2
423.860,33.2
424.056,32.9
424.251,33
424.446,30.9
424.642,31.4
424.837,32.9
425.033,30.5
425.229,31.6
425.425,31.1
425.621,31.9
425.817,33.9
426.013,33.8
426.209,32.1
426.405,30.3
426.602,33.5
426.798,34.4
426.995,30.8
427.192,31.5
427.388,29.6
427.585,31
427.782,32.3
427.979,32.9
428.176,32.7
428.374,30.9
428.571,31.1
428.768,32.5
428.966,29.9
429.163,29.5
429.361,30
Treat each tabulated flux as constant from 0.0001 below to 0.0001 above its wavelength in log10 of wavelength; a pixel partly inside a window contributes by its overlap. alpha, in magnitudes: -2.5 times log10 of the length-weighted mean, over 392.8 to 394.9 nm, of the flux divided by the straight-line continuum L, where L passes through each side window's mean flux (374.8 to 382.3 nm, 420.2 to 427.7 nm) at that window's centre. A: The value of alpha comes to 0.26 mag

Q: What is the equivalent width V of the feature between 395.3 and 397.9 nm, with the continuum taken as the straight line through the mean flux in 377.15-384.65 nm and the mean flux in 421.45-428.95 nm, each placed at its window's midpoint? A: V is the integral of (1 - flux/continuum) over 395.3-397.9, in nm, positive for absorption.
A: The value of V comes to 0.39 nm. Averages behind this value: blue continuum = 26.4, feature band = 24.1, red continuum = 31.9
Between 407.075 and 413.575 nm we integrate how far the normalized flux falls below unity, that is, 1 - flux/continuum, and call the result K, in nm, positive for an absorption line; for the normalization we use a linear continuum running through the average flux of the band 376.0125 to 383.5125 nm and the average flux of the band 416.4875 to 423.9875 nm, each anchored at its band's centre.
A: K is 0.03 nm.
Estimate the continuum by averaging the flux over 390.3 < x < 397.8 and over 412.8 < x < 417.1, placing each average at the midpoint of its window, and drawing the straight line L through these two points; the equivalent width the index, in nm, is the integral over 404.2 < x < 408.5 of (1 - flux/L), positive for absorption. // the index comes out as -0.30 nm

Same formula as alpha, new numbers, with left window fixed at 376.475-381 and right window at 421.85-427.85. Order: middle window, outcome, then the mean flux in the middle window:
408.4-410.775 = 0.05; 28.8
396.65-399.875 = 0.10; 26.4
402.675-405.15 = -0.09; 32.2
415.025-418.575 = -0.05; 32.2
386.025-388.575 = -0.10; 30.5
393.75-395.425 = 0.07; 26.8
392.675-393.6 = 0.27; 22.2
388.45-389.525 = 0.16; 24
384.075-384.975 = 0.00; 27.5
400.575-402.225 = -0.10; 32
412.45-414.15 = -0.07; 32.5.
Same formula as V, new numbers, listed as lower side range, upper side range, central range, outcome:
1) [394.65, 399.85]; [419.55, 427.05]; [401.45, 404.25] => -0.38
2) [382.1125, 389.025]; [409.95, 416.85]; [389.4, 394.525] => 0.35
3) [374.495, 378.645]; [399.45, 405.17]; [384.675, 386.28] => -0.16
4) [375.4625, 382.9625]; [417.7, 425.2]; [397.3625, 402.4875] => -0.23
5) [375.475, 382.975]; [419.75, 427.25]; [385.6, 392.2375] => -0.23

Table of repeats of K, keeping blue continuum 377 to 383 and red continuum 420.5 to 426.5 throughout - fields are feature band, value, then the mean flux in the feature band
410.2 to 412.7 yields 0.078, 29.8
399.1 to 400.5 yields -0.097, 31.5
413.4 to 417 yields -0.124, 32.2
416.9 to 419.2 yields -0.031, 31.8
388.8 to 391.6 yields 0.055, 27.9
